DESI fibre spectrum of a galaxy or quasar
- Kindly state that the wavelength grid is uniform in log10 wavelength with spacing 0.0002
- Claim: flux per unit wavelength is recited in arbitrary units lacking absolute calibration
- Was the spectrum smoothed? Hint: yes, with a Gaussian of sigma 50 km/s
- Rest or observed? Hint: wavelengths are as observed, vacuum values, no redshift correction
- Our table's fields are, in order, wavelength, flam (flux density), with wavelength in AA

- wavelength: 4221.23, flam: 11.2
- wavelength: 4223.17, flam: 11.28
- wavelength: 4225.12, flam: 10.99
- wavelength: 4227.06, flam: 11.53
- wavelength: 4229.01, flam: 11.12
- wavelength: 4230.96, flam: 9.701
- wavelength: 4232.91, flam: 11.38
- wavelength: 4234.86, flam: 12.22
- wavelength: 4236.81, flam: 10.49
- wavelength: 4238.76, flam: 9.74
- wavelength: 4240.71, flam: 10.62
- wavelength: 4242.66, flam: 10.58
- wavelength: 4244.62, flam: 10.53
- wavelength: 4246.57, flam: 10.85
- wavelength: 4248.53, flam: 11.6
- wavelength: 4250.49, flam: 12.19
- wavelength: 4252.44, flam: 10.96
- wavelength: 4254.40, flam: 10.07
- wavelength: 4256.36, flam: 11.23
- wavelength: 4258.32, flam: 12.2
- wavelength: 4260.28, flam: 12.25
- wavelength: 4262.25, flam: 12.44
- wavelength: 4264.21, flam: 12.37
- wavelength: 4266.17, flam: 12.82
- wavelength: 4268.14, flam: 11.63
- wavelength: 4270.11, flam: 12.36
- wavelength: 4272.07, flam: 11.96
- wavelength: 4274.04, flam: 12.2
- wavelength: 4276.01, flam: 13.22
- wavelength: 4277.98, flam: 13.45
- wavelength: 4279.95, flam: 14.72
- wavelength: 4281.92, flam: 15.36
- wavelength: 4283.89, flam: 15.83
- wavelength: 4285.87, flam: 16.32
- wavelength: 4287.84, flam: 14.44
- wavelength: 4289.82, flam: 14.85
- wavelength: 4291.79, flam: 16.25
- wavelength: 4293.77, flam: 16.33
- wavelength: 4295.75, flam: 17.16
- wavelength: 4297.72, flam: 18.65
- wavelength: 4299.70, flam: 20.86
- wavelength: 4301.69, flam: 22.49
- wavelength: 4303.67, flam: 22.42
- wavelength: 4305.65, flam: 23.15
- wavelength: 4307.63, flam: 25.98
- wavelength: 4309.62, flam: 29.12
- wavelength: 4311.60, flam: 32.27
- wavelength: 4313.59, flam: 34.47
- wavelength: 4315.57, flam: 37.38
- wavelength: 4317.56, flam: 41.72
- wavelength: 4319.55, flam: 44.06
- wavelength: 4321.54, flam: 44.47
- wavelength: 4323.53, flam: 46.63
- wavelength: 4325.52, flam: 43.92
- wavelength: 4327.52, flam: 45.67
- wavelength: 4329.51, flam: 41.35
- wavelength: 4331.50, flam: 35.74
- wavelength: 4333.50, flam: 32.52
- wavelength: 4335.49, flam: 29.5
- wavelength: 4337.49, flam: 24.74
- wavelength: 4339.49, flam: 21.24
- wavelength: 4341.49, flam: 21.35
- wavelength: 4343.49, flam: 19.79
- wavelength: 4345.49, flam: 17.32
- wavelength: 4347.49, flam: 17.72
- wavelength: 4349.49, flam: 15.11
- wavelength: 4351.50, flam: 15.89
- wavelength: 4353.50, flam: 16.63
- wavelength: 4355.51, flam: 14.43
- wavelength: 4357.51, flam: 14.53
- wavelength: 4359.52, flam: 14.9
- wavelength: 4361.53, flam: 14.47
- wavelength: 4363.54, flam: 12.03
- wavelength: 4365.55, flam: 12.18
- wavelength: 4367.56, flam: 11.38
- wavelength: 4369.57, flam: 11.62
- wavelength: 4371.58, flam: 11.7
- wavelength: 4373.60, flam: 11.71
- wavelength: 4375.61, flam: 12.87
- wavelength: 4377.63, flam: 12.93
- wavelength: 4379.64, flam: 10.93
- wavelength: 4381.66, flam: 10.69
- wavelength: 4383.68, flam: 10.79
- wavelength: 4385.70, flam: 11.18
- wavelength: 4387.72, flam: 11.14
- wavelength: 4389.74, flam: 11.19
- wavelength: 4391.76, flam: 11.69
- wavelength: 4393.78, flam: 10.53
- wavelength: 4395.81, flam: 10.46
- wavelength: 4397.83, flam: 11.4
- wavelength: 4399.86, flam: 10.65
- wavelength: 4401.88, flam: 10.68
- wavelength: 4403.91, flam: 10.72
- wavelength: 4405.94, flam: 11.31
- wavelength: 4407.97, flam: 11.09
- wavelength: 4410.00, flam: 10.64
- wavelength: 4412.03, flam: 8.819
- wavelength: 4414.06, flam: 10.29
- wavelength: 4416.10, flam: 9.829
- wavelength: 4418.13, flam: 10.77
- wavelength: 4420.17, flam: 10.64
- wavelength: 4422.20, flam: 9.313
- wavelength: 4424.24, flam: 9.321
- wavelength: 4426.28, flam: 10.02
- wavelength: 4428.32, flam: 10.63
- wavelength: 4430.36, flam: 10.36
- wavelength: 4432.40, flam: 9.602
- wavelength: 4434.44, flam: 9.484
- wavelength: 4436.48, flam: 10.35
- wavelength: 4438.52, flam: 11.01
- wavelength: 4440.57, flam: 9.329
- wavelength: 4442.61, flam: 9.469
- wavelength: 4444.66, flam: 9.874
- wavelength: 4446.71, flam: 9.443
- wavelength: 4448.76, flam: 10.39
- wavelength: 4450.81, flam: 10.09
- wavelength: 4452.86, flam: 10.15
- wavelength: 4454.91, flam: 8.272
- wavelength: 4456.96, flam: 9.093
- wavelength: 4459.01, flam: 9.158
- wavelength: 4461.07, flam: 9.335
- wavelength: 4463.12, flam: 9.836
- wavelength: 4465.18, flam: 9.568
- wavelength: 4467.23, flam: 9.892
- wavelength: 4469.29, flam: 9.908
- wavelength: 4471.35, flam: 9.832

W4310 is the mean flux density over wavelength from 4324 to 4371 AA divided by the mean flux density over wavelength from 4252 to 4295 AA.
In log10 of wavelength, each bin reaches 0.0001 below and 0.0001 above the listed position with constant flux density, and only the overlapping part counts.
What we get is 1.65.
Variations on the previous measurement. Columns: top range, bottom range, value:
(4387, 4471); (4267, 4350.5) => 0.41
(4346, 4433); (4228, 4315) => 0.77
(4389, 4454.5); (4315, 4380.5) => 0.44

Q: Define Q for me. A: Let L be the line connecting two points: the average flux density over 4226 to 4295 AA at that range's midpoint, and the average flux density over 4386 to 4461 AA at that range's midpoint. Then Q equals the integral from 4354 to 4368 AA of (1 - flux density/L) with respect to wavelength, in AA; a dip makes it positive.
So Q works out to -3.2 AA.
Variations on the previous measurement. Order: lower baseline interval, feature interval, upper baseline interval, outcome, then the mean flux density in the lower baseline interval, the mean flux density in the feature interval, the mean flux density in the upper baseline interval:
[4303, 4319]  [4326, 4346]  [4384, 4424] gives -2.6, 31.4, 29.6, 10.6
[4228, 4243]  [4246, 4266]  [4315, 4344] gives 5.5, 10.7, 11.7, 35.5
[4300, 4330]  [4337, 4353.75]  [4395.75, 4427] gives 5.3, 35.2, 18.8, 10.4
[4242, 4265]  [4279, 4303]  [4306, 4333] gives 8.7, 11.4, 17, 38.2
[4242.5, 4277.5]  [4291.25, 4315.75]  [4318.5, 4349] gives 0.1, 11.8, 24.1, 32.1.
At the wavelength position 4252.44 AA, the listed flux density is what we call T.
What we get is 10.96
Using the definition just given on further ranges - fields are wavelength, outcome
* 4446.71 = 9.443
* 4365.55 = 12.18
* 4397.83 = 11.4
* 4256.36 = 11.23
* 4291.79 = 16.25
